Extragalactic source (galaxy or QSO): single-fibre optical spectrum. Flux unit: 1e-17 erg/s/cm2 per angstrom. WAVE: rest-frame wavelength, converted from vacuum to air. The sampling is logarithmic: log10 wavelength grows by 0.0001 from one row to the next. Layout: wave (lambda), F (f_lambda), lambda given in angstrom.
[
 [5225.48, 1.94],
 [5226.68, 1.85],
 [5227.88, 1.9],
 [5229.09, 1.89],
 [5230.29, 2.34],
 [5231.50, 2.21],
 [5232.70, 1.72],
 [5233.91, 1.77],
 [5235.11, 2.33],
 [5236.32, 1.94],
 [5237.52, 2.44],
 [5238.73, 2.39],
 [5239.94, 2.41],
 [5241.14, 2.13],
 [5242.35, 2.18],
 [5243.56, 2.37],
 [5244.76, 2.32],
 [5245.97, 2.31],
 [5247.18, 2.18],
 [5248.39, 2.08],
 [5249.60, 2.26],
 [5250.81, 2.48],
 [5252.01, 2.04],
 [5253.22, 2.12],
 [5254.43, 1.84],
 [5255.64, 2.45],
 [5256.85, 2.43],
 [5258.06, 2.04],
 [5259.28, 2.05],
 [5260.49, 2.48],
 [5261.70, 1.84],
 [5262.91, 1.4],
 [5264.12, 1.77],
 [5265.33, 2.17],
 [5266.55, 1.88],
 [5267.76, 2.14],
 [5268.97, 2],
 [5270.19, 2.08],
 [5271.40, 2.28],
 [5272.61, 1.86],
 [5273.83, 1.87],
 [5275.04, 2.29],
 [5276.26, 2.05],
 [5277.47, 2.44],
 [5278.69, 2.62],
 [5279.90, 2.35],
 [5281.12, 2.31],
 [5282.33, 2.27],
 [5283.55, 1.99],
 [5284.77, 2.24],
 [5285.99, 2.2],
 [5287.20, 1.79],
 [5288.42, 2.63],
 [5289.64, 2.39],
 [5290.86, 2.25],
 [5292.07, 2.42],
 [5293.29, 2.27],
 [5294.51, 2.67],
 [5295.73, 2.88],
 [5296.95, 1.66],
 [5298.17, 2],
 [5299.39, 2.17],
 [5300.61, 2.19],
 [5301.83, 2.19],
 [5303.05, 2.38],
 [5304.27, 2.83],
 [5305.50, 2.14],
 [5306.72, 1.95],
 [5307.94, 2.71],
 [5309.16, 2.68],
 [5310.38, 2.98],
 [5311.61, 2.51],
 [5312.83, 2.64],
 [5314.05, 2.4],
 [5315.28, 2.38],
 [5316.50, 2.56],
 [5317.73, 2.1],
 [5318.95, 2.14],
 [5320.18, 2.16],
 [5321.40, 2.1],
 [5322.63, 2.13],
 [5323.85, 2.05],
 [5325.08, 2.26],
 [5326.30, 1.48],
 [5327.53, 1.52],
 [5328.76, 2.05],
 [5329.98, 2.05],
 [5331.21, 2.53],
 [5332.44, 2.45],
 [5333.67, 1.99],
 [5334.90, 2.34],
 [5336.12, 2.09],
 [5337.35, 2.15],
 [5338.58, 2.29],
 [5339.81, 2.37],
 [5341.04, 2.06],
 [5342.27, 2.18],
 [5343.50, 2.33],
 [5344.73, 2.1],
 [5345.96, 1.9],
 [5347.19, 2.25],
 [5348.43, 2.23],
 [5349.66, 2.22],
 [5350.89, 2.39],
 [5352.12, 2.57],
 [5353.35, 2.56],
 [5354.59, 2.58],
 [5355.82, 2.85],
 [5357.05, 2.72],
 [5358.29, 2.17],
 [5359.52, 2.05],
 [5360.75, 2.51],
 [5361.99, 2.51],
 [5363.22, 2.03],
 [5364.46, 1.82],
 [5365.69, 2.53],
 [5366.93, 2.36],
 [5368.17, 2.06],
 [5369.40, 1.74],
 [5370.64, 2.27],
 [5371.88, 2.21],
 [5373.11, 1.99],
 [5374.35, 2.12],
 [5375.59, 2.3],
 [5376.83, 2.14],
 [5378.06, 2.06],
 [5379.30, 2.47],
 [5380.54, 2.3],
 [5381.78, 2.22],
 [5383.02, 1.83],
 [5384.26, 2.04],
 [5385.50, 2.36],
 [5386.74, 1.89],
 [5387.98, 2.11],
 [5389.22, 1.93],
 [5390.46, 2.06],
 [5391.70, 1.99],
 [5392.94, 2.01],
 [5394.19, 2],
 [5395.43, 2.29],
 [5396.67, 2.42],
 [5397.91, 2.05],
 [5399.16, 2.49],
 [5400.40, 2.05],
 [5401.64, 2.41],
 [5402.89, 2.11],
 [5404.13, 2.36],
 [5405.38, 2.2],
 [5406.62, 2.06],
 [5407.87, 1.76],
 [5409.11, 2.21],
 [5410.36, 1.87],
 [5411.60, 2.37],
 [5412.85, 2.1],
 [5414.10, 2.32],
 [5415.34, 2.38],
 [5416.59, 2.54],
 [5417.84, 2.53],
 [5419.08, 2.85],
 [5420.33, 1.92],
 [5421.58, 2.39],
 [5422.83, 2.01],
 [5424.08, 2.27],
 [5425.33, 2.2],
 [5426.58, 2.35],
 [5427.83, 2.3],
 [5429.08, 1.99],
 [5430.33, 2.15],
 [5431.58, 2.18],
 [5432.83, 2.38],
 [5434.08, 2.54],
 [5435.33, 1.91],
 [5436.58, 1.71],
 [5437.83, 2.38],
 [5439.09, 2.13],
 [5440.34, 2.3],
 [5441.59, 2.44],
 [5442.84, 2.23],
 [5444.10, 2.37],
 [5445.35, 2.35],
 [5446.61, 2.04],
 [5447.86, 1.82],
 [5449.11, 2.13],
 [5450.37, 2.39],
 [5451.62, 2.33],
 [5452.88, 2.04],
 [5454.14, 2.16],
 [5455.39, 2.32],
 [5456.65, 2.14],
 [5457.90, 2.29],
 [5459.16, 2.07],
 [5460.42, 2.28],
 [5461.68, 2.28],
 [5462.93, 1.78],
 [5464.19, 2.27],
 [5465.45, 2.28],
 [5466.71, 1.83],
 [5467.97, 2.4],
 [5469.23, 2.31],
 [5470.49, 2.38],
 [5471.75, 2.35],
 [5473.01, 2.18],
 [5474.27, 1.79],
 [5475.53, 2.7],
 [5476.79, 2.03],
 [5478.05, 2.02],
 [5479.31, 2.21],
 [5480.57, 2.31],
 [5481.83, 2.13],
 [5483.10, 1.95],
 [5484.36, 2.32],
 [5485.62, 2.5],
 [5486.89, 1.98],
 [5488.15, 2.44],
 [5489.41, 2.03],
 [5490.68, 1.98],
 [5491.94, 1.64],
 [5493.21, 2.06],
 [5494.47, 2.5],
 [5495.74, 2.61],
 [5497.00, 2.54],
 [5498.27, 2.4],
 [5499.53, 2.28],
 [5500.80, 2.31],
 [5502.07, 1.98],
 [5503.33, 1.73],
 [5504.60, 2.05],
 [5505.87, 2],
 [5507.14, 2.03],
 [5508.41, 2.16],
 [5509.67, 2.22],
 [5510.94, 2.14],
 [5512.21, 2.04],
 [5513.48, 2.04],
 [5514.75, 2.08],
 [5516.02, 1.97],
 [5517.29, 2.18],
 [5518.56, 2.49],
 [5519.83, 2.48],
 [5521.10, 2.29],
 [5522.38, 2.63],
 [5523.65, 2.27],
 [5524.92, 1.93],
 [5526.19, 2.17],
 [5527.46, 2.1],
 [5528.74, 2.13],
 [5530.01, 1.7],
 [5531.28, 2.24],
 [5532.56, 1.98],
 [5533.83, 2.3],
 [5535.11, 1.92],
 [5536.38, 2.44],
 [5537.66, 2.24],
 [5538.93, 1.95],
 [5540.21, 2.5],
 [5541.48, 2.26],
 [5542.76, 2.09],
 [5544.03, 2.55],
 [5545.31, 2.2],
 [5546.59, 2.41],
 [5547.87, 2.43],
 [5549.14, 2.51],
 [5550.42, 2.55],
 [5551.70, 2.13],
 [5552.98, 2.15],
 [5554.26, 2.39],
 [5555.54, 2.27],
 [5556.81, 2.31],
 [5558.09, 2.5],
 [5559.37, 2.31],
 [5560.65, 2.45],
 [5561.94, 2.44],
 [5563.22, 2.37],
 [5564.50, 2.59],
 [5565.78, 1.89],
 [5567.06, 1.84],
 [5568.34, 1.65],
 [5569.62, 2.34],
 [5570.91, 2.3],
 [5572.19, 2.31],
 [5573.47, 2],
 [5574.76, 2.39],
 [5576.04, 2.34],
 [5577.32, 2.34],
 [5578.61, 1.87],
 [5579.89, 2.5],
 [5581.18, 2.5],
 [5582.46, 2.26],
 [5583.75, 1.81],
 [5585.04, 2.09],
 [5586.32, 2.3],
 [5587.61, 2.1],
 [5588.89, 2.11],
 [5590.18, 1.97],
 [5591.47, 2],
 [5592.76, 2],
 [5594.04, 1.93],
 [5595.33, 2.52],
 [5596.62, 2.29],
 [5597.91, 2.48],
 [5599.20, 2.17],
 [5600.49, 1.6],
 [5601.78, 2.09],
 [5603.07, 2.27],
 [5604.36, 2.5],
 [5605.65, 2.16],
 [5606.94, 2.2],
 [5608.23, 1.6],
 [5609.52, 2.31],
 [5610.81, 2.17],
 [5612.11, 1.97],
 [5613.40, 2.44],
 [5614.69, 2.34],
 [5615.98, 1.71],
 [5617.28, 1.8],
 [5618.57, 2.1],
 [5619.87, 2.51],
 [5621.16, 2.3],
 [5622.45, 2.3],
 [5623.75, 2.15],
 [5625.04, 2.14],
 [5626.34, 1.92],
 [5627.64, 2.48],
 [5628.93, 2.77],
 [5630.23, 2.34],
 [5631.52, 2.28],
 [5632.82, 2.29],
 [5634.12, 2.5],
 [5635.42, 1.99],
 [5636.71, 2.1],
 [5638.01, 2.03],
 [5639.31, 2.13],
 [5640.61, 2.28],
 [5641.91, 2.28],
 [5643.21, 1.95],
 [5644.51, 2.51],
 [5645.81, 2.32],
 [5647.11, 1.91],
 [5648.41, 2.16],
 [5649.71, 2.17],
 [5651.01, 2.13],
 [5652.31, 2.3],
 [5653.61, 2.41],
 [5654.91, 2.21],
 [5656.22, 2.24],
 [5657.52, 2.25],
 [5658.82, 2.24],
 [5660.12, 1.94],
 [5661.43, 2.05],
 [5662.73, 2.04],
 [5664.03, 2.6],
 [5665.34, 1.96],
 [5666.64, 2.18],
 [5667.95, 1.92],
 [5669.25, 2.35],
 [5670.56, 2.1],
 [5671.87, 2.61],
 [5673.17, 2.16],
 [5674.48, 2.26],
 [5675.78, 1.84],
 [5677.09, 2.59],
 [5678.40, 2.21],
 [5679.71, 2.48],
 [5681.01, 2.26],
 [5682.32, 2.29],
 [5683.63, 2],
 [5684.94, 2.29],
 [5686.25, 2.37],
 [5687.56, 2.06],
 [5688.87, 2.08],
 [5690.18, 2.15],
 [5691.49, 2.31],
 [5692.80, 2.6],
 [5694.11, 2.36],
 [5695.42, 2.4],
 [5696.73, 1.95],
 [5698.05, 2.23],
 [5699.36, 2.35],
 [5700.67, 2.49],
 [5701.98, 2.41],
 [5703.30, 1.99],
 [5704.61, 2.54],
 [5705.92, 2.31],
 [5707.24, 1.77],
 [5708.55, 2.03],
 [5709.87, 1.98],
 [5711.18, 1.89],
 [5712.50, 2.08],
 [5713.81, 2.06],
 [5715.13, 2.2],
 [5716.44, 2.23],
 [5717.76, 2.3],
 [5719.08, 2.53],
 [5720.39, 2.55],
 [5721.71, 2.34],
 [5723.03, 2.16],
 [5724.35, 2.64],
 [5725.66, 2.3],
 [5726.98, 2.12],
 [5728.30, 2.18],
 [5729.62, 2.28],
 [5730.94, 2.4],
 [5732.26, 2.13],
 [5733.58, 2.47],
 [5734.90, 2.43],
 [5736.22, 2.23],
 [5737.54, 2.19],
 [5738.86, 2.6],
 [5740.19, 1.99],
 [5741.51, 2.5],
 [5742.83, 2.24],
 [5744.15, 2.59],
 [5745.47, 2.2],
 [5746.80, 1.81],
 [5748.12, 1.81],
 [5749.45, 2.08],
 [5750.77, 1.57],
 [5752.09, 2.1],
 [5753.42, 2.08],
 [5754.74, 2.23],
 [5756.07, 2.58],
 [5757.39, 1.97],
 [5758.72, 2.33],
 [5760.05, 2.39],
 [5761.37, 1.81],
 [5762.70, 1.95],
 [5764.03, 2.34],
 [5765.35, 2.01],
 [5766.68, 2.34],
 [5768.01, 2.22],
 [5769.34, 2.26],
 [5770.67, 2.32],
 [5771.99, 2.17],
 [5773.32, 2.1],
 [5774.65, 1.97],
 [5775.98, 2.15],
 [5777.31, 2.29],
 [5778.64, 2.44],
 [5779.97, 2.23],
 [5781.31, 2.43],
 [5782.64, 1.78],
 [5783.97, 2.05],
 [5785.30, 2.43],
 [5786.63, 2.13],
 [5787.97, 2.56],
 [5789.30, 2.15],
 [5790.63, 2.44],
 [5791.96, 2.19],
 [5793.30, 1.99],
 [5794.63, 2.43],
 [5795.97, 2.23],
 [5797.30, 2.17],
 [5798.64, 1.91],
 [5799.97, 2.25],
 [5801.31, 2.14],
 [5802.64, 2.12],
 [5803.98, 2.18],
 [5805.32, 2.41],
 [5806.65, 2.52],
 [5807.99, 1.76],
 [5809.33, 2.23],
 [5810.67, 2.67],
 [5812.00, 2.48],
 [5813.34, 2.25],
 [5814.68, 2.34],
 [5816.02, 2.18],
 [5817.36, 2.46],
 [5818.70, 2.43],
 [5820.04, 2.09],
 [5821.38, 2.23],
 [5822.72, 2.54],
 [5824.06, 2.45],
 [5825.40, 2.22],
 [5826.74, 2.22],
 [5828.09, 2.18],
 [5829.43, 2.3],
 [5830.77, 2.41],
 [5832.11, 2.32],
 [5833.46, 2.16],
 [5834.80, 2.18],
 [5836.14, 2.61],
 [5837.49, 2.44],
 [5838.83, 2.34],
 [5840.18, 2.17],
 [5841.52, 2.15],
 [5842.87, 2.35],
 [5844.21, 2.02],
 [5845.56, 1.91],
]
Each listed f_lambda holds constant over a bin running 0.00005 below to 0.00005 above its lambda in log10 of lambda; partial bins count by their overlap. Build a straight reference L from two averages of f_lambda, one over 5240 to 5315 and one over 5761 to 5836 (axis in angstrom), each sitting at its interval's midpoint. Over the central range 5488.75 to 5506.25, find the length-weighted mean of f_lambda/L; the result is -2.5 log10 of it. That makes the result 0.04 mag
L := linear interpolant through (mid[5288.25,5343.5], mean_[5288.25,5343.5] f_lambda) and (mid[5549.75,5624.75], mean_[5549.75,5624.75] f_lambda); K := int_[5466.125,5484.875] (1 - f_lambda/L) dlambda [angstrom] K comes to 0.3 angstrom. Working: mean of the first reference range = 2.27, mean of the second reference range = 2.19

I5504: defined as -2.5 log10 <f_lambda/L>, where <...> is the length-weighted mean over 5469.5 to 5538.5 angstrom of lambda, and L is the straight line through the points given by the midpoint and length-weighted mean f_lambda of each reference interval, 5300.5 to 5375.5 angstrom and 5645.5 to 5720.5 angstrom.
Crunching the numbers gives 0.03 mag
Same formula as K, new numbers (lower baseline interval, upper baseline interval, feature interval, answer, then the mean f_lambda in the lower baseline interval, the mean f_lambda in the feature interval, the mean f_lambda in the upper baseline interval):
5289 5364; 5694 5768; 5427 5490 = 1.87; 2.29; 2.2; 2.21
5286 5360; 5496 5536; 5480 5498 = -0.33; 2.28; 2.22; 2.16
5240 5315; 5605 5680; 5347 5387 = -0.45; 2.24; 2.26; 2.2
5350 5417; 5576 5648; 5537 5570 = -1.35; 2.22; 2.28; 2.18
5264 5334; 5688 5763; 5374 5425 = 0.96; 2.24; 2.19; 2.22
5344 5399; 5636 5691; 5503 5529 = 0.61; 2.21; 2.15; 2.2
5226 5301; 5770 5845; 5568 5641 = 1.29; 2.17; 2.18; 2.26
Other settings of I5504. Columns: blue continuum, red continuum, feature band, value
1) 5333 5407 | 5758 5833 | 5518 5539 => 0.01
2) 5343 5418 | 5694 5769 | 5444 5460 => 0.02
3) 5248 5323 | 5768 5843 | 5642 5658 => 0.02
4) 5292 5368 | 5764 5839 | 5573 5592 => 0.05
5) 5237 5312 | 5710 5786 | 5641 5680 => 0.00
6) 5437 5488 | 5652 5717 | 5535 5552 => -0.05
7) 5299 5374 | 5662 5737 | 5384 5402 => 0.06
